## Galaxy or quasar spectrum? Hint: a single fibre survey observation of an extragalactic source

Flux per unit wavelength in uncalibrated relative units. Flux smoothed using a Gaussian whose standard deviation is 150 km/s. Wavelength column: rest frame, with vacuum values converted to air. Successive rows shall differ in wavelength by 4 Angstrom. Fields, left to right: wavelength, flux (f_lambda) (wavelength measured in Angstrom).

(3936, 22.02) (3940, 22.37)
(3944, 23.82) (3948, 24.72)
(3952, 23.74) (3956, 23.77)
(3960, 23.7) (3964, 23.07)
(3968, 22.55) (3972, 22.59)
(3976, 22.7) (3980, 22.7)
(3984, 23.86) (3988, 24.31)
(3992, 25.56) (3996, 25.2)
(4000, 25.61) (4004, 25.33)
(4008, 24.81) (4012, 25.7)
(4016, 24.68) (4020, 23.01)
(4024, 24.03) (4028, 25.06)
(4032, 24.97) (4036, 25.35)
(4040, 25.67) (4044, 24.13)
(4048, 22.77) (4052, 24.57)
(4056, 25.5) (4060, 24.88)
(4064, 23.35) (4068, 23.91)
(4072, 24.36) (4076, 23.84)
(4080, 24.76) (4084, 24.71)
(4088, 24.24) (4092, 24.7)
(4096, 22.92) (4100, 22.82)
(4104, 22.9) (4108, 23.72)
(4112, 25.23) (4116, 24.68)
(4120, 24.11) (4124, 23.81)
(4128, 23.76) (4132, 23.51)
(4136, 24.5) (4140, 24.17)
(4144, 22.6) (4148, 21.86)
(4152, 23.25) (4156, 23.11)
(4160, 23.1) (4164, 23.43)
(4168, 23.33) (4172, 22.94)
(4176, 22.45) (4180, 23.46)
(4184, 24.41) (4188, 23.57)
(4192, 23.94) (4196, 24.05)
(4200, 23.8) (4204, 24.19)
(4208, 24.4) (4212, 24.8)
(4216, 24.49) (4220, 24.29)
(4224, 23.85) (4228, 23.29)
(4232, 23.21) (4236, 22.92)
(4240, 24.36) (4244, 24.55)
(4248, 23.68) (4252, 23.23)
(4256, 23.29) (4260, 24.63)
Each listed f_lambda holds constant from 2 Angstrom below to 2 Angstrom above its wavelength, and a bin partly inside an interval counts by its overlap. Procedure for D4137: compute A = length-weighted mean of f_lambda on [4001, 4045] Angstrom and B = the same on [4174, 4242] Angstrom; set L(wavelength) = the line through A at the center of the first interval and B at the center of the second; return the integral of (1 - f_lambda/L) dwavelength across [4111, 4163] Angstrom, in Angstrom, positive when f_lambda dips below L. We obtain 1.28 Angstrom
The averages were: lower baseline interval 24.8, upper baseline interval 23.9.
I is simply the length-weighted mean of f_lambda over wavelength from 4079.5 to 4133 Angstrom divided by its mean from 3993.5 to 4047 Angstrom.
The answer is 1.0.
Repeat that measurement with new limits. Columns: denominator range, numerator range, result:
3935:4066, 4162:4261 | 0.98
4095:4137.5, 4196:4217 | 1.02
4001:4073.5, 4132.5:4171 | 0.95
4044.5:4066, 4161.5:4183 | 0.96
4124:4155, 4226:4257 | 1.01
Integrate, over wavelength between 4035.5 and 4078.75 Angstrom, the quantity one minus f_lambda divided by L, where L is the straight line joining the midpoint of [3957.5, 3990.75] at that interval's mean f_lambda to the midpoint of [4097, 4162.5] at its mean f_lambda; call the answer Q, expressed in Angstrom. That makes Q -1.8 Angstrom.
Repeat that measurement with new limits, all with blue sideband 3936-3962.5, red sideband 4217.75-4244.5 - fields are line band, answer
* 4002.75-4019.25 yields -1.0 Angstrom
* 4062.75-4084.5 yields -0.5 Angstrom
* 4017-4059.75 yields -1.7 Angstrom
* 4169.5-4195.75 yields 0.2 Angstrom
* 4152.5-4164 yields 0.2 Angstrom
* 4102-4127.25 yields -0.4 Angstrom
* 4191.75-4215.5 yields -0.5 Angstrom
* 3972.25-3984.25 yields 0.3 Angstrom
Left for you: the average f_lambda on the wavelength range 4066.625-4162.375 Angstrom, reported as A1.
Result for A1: 23.8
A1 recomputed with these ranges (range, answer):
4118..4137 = 23.9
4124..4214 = 23.6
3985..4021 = 24.9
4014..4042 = 24.7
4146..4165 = 22.9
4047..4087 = 24.3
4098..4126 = 23.9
